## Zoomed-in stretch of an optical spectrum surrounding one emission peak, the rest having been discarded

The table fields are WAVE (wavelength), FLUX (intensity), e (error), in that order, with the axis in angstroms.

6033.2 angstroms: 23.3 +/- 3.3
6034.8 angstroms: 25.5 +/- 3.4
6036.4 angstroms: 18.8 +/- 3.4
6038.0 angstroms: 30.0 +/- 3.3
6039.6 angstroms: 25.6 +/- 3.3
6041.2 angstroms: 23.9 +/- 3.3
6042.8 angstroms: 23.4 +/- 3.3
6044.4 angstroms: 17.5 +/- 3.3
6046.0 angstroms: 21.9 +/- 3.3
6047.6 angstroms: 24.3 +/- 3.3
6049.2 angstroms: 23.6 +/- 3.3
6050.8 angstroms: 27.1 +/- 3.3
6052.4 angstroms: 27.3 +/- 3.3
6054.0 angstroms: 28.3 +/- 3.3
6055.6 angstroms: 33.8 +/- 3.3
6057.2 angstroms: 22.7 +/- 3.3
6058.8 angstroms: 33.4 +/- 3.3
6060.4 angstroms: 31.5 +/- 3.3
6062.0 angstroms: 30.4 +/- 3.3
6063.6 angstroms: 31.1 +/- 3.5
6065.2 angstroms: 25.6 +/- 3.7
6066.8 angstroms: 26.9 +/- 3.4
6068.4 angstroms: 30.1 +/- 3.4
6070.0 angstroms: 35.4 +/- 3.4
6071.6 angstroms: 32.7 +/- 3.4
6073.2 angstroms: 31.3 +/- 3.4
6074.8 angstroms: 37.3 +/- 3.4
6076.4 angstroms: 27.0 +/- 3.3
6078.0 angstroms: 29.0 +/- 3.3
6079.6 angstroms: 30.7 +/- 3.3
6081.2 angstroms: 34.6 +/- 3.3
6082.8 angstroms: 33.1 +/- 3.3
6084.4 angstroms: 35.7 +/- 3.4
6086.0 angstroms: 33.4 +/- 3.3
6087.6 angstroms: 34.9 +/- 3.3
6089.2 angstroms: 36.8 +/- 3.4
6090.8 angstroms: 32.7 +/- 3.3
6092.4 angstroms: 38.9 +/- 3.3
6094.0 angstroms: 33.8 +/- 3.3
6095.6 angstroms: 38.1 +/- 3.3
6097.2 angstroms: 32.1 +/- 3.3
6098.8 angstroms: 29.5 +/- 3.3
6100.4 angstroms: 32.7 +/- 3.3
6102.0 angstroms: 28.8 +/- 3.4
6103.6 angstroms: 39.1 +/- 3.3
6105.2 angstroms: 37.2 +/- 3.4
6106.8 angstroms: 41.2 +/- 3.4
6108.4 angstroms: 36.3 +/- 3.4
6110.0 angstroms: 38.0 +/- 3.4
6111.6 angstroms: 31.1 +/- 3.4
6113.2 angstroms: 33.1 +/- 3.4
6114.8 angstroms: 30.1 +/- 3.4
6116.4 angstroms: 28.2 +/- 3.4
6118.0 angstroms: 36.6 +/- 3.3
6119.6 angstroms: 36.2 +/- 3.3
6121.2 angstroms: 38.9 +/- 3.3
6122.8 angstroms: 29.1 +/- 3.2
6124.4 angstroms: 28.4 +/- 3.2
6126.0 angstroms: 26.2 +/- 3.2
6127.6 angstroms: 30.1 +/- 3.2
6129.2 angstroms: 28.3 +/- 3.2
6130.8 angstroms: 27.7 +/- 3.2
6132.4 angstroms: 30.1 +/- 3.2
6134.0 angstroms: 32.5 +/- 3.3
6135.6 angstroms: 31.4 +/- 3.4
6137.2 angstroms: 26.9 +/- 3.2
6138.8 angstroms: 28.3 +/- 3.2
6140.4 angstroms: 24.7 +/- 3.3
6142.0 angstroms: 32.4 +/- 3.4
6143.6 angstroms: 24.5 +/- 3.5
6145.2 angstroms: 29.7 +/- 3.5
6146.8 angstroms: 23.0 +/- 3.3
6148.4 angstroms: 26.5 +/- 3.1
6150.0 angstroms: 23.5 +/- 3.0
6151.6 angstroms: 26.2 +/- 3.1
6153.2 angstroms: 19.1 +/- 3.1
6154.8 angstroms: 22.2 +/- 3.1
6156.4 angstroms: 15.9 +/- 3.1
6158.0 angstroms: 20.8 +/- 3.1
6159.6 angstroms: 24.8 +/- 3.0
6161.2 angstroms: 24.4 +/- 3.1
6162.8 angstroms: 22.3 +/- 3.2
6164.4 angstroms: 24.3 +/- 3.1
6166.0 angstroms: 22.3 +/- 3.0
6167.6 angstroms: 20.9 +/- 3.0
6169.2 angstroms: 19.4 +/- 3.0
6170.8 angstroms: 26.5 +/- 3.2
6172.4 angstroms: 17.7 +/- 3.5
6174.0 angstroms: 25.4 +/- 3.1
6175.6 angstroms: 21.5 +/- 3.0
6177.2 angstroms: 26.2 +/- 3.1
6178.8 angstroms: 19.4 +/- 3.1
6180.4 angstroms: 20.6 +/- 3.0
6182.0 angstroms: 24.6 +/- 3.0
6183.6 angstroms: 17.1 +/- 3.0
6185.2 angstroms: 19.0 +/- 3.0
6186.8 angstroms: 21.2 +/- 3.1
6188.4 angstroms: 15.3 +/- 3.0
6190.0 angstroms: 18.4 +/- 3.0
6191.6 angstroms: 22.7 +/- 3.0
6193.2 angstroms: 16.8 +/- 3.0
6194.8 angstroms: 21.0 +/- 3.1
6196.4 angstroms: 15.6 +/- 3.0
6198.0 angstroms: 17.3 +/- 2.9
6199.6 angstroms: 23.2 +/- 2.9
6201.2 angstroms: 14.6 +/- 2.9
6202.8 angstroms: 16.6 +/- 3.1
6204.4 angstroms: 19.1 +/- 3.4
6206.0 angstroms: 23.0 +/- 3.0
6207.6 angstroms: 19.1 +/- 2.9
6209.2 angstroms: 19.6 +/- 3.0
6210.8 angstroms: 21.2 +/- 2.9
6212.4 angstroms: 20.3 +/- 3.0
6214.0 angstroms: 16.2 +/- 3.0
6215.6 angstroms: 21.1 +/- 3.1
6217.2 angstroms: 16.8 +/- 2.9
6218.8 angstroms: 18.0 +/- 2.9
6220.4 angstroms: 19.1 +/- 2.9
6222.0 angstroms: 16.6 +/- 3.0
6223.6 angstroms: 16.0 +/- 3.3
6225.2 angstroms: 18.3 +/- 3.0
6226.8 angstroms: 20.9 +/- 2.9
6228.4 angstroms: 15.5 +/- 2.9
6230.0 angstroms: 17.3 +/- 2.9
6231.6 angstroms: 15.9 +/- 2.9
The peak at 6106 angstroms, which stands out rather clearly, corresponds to C IV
